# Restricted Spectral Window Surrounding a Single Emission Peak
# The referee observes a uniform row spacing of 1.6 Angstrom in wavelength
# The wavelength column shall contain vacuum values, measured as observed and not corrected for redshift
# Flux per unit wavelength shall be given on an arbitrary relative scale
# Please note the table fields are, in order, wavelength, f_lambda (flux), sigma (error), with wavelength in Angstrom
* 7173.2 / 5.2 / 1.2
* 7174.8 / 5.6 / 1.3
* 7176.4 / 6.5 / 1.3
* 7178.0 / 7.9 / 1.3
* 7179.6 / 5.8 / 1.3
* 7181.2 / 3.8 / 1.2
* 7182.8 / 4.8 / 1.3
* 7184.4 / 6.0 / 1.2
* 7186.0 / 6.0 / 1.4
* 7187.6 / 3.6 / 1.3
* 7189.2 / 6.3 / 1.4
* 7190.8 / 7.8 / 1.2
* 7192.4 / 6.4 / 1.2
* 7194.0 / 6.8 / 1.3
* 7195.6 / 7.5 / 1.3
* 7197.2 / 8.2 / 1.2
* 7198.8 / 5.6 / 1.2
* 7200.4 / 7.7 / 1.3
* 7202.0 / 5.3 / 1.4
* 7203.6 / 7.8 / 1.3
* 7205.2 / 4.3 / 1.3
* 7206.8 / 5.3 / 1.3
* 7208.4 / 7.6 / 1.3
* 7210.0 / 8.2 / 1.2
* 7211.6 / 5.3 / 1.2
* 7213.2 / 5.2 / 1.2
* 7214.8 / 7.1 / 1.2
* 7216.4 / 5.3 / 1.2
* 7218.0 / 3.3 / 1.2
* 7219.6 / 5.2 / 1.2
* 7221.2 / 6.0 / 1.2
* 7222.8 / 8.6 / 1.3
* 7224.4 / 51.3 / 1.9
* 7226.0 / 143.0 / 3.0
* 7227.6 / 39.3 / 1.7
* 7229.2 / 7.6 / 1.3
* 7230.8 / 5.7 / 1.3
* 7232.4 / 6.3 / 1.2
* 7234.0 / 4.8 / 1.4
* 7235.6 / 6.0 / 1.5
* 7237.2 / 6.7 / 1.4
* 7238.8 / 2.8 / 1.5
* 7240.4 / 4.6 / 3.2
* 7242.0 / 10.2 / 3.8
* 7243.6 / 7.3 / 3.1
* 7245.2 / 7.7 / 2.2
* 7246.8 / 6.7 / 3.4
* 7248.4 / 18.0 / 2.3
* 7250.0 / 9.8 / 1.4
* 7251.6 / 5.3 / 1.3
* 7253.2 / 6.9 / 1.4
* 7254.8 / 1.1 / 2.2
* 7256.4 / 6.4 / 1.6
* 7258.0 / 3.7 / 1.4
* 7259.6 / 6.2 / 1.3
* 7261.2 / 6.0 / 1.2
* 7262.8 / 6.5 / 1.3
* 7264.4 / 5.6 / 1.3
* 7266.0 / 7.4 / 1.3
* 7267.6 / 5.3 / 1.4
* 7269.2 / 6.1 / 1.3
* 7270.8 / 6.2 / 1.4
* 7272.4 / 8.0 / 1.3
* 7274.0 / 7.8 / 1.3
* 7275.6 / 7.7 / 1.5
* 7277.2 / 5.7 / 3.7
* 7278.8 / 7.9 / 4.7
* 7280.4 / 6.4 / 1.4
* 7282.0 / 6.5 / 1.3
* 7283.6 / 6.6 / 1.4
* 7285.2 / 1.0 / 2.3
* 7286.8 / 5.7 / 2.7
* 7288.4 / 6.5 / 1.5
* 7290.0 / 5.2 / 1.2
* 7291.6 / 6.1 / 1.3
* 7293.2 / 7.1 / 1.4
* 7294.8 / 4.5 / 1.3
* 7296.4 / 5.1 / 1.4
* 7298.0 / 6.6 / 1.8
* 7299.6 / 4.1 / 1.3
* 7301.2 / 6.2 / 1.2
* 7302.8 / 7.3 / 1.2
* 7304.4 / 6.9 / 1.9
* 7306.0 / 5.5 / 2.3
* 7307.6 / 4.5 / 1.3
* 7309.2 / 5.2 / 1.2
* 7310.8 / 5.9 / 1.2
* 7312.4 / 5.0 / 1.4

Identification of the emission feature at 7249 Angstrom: [N II] 6583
